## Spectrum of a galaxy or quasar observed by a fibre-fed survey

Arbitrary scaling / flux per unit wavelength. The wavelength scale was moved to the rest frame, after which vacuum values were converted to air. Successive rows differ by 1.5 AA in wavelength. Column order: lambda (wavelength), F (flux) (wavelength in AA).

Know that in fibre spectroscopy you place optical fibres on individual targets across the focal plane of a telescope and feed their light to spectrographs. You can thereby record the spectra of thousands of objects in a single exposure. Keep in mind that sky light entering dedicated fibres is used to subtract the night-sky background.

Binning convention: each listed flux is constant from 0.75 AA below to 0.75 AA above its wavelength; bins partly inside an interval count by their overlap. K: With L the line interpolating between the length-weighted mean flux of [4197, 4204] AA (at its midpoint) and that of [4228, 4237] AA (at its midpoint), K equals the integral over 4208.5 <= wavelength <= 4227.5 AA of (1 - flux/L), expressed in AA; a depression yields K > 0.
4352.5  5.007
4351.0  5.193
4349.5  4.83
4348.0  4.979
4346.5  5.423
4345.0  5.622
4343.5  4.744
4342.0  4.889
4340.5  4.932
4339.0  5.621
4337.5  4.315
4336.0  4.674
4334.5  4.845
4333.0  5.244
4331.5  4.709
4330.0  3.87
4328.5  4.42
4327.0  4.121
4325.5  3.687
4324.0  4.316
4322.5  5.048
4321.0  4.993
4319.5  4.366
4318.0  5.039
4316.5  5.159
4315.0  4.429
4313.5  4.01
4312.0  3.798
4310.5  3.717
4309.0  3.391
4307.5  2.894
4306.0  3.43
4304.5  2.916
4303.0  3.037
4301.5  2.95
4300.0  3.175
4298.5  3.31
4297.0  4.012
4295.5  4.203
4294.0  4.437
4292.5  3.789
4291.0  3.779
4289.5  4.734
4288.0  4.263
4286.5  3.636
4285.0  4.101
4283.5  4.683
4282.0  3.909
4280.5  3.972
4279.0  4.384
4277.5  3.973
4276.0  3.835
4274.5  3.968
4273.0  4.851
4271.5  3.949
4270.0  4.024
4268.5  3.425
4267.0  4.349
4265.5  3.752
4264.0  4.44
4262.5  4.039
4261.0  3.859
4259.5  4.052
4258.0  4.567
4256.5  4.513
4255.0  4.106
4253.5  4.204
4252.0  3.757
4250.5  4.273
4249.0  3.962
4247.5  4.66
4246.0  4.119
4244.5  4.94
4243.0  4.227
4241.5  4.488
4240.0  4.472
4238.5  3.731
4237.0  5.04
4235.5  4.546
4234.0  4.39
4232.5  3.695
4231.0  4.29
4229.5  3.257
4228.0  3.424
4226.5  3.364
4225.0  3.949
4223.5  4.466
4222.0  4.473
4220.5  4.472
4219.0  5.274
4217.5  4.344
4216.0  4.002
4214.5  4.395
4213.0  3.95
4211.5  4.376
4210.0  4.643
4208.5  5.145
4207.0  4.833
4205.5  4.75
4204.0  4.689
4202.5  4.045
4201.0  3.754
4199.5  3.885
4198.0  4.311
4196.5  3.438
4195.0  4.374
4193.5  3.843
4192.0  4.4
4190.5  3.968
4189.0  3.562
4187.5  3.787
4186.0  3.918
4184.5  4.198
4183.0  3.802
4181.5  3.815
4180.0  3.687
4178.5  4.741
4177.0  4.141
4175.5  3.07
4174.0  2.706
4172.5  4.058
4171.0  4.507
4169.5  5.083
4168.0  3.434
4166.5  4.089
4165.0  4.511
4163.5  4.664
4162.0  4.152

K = -1.3 AA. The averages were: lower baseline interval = 4.05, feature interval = 4.33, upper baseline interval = 4.07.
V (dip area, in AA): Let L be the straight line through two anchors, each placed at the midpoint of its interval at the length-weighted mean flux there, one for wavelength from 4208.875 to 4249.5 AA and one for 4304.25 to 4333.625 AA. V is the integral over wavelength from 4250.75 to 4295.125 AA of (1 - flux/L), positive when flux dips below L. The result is 1.2 AA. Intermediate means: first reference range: 4.27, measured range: 4.12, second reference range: 4.19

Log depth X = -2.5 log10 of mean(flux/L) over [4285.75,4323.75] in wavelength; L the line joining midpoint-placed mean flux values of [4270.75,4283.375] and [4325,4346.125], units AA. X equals 0.12 mag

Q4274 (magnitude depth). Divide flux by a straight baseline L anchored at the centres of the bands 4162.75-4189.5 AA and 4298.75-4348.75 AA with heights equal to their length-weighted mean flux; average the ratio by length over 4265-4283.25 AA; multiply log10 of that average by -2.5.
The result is 0.04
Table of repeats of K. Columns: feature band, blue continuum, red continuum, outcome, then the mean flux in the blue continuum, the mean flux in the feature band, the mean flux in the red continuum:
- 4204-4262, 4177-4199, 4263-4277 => -3.78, 3.99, 4.29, 4.06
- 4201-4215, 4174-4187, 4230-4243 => -1.46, 3.85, 4.5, 4.3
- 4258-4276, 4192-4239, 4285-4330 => 0.05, 4.24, 4.08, 3.97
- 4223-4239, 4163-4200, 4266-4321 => -0.13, 4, 4.01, 3.96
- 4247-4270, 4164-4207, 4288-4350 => 0.29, 4.04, 4.12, 4.29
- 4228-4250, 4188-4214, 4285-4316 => -1.15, 4.23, 4.24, 3.72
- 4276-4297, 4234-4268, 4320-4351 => 1.66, 4.27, 4.13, 4.77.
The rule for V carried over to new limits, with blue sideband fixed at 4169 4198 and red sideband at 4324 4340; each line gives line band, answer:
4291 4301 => 1.37 AA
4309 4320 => 0.45 AA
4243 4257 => -0.19 AA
